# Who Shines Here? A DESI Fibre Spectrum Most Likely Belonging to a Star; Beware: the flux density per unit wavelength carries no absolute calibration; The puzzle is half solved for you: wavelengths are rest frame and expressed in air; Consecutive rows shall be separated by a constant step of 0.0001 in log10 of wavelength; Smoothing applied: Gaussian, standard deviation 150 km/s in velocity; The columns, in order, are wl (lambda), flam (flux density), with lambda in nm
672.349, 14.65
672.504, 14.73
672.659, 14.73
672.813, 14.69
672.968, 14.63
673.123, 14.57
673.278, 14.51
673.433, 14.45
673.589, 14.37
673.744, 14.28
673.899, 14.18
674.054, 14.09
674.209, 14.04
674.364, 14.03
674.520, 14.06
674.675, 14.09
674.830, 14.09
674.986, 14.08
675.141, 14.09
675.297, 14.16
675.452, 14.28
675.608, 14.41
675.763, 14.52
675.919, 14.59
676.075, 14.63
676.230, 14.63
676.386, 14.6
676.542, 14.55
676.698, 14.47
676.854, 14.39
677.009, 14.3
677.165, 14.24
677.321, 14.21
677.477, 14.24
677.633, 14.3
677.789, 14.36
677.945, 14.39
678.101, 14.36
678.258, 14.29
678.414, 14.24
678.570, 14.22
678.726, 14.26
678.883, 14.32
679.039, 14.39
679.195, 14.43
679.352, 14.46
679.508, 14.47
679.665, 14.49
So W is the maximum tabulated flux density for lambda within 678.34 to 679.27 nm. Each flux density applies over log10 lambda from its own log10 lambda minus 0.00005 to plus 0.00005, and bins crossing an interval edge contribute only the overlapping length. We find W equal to 14.43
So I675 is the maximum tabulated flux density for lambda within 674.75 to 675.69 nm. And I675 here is 14.41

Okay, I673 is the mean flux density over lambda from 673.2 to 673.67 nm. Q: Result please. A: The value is 14.4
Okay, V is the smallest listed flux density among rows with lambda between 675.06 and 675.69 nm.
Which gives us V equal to 14.09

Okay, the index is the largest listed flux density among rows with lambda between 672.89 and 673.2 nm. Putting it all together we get 14.63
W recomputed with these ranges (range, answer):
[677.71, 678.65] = 14.39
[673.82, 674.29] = 14.18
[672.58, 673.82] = 14.73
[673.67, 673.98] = 14.28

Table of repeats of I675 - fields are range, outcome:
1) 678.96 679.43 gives 14.46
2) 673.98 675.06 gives 14.09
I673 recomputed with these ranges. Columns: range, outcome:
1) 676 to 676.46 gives 14.6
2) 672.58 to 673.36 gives 14.6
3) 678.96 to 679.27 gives 14.4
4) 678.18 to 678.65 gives 14.3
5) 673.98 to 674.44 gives 14.1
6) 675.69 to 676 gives 14.5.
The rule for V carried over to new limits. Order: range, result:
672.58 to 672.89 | 14.69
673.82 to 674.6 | 14.03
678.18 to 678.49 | 14.24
